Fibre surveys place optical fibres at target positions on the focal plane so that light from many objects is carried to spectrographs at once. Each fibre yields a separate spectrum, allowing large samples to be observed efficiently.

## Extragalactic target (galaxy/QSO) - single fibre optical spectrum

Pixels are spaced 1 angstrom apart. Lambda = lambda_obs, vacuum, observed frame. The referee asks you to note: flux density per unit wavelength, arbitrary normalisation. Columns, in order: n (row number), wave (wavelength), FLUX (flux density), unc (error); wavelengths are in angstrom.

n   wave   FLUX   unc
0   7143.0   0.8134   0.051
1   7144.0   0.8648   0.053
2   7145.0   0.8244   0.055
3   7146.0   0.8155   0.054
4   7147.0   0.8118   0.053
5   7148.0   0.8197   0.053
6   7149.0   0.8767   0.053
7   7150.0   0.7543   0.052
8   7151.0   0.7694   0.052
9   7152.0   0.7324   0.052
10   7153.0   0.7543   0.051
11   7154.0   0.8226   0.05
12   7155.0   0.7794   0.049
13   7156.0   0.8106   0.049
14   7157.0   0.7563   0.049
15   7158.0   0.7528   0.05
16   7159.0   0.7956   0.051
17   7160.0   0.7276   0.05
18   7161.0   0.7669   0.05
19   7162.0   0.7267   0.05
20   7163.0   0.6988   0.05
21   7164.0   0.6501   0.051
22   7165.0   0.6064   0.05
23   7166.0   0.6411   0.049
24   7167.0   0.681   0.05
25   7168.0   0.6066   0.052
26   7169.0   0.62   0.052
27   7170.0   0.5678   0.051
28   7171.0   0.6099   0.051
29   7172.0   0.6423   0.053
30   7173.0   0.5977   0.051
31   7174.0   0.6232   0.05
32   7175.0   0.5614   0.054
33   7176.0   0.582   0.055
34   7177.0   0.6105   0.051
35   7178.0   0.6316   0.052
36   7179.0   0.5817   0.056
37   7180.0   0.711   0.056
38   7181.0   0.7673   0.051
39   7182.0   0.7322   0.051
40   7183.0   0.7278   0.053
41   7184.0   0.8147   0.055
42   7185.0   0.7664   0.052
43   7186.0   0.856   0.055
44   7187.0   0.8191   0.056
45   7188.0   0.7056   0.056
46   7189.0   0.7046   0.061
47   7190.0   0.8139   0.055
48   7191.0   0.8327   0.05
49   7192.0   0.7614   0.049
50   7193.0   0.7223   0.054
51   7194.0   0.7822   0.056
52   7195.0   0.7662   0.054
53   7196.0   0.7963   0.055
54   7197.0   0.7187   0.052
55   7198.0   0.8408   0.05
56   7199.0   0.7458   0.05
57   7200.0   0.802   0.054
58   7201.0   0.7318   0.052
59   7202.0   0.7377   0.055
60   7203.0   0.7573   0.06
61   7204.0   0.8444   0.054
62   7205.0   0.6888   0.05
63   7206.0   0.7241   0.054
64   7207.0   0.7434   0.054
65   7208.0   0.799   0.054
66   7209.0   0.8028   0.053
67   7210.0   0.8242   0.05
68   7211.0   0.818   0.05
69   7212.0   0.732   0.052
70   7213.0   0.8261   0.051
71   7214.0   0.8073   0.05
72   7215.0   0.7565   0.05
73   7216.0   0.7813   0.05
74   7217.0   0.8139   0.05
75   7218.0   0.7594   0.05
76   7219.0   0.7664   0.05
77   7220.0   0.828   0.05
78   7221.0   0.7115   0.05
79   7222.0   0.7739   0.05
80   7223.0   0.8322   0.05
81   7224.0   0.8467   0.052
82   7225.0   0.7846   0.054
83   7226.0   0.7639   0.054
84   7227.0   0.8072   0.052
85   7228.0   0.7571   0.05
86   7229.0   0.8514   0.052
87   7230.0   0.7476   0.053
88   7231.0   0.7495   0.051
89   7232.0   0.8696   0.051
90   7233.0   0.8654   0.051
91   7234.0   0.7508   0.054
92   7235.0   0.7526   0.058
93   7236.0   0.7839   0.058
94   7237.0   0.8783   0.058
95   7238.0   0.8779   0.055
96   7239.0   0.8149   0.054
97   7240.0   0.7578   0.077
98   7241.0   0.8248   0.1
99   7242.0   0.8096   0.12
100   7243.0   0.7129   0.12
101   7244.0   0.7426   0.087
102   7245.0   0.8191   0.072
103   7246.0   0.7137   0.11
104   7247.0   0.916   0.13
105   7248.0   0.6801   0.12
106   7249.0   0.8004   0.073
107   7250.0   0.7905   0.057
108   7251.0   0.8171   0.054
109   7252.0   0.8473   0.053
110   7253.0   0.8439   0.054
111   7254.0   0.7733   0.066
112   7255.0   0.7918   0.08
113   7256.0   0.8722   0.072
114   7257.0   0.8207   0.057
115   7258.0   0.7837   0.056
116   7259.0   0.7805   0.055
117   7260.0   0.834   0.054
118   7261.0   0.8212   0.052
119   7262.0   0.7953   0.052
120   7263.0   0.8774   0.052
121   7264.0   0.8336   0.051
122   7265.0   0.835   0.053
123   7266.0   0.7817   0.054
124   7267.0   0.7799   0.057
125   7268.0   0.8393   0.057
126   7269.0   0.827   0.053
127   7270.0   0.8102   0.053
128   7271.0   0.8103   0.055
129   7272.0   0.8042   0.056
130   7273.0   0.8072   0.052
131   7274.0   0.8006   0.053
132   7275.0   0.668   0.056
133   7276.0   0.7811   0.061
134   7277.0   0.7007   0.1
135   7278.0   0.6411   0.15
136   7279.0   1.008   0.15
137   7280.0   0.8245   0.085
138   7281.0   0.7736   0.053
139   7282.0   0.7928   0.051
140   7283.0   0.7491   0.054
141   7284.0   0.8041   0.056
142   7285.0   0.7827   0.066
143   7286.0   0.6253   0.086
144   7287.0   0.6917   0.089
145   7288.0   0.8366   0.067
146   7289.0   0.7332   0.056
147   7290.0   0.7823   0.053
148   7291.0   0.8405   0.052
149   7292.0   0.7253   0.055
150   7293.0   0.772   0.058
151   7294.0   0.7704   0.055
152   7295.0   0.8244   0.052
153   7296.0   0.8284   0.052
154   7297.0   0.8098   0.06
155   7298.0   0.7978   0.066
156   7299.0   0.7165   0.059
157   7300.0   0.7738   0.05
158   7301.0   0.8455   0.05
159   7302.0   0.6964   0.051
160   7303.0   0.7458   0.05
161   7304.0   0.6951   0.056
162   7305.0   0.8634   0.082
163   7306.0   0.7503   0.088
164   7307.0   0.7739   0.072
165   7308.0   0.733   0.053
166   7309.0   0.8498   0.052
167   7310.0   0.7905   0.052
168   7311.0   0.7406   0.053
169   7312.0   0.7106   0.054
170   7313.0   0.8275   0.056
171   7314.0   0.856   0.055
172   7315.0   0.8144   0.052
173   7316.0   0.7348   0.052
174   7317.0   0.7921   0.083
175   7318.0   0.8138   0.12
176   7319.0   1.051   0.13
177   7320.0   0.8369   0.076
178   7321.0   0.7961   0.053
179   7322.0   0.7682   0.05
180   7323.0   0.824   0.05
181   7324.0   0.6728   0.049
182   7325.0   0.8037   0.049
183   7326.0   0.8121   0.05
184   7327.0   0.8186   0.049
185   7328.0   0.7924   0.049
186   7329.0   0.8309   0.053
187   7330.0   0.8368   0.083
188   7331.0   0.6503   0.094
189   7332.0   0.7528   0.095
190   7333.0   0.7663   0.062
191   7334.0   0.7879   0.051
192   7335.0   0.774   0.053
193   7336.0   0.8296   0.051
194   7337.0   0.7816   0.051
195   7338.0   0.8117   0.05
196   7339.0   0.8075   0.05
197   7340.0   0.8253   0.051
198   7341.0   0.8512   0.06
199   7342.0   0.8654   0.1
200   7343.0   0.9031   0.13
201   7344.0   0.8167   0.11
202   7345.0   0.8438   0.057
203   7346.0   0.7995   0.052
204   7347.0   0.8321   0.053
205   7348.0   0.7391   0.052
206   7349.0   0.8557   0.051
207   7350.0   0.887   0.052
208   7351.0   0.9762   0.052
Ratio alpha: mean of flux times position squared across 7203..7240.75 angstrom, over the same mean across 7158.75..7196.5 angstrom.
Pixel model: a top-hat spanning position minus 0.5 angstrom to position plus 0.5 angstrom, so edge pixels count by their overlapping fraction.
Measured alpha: 1.1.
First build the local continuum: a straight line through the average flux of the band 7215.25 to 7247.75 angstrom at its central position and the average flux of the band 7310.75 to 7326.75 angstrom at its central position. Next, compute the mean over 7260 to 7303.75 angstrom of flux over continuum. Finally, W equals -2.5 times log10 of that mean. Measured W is 0.02 mag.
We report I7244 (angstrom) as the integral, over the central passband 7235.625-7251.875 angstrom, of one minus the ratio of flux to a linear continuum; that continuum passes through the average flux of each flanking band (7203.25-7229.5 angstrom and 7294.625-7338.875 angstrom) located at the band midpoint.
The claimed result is -0.2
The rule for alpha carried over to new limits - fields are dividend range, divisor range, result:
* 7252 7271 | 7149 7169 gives 1.15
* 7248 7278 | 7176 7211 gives 1.08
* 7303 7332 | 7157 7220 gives 1.13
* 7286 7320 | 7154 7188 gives 1.17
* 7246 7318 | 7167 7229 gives 1.09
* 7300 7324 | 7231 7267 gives 1.00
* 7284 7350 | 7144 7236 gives 1.09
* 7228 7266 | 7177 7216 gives 1.07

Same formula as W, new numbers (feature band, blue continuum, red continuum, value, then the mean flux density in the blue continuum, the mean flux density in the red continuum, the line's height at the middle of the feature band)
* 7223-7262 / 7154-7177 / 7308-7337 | -0.10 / 0.675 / 0.796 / 0.734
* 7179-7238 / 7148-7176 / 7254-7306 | -0.06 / 0.701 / 0.788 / 0.735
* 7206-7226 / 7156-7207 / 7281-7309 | -0.08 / 0.715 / 0.77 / 0.732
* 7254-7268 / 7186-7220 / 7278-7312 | -0.05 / 0.776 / 0.777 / 0.777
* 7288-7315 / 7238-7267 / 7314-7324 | 0.05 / 0.804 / 0.82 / 0.816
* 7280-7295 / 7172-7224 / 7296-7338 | 0.02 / 0.75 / 0.789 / 0.779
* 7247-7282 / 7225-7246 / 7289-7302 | -0.02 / 0.795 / 0.785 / 0.79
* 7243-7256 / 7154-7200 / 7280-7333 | -0.06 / 0.714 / 0.783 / 0.753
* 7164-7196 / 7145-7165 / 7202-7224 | 0.12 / 0.767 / 0.781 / 0.773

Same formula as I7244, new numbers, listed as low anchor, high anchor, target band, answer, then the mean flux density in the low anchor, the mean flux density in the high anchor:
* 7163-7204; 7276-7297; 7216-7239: -1.9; 0.707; 0.776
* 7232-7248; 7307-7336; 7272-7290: 0.7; 0.8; 0.794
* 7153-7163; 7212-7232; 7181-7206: 0.3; 0.767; 0.788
